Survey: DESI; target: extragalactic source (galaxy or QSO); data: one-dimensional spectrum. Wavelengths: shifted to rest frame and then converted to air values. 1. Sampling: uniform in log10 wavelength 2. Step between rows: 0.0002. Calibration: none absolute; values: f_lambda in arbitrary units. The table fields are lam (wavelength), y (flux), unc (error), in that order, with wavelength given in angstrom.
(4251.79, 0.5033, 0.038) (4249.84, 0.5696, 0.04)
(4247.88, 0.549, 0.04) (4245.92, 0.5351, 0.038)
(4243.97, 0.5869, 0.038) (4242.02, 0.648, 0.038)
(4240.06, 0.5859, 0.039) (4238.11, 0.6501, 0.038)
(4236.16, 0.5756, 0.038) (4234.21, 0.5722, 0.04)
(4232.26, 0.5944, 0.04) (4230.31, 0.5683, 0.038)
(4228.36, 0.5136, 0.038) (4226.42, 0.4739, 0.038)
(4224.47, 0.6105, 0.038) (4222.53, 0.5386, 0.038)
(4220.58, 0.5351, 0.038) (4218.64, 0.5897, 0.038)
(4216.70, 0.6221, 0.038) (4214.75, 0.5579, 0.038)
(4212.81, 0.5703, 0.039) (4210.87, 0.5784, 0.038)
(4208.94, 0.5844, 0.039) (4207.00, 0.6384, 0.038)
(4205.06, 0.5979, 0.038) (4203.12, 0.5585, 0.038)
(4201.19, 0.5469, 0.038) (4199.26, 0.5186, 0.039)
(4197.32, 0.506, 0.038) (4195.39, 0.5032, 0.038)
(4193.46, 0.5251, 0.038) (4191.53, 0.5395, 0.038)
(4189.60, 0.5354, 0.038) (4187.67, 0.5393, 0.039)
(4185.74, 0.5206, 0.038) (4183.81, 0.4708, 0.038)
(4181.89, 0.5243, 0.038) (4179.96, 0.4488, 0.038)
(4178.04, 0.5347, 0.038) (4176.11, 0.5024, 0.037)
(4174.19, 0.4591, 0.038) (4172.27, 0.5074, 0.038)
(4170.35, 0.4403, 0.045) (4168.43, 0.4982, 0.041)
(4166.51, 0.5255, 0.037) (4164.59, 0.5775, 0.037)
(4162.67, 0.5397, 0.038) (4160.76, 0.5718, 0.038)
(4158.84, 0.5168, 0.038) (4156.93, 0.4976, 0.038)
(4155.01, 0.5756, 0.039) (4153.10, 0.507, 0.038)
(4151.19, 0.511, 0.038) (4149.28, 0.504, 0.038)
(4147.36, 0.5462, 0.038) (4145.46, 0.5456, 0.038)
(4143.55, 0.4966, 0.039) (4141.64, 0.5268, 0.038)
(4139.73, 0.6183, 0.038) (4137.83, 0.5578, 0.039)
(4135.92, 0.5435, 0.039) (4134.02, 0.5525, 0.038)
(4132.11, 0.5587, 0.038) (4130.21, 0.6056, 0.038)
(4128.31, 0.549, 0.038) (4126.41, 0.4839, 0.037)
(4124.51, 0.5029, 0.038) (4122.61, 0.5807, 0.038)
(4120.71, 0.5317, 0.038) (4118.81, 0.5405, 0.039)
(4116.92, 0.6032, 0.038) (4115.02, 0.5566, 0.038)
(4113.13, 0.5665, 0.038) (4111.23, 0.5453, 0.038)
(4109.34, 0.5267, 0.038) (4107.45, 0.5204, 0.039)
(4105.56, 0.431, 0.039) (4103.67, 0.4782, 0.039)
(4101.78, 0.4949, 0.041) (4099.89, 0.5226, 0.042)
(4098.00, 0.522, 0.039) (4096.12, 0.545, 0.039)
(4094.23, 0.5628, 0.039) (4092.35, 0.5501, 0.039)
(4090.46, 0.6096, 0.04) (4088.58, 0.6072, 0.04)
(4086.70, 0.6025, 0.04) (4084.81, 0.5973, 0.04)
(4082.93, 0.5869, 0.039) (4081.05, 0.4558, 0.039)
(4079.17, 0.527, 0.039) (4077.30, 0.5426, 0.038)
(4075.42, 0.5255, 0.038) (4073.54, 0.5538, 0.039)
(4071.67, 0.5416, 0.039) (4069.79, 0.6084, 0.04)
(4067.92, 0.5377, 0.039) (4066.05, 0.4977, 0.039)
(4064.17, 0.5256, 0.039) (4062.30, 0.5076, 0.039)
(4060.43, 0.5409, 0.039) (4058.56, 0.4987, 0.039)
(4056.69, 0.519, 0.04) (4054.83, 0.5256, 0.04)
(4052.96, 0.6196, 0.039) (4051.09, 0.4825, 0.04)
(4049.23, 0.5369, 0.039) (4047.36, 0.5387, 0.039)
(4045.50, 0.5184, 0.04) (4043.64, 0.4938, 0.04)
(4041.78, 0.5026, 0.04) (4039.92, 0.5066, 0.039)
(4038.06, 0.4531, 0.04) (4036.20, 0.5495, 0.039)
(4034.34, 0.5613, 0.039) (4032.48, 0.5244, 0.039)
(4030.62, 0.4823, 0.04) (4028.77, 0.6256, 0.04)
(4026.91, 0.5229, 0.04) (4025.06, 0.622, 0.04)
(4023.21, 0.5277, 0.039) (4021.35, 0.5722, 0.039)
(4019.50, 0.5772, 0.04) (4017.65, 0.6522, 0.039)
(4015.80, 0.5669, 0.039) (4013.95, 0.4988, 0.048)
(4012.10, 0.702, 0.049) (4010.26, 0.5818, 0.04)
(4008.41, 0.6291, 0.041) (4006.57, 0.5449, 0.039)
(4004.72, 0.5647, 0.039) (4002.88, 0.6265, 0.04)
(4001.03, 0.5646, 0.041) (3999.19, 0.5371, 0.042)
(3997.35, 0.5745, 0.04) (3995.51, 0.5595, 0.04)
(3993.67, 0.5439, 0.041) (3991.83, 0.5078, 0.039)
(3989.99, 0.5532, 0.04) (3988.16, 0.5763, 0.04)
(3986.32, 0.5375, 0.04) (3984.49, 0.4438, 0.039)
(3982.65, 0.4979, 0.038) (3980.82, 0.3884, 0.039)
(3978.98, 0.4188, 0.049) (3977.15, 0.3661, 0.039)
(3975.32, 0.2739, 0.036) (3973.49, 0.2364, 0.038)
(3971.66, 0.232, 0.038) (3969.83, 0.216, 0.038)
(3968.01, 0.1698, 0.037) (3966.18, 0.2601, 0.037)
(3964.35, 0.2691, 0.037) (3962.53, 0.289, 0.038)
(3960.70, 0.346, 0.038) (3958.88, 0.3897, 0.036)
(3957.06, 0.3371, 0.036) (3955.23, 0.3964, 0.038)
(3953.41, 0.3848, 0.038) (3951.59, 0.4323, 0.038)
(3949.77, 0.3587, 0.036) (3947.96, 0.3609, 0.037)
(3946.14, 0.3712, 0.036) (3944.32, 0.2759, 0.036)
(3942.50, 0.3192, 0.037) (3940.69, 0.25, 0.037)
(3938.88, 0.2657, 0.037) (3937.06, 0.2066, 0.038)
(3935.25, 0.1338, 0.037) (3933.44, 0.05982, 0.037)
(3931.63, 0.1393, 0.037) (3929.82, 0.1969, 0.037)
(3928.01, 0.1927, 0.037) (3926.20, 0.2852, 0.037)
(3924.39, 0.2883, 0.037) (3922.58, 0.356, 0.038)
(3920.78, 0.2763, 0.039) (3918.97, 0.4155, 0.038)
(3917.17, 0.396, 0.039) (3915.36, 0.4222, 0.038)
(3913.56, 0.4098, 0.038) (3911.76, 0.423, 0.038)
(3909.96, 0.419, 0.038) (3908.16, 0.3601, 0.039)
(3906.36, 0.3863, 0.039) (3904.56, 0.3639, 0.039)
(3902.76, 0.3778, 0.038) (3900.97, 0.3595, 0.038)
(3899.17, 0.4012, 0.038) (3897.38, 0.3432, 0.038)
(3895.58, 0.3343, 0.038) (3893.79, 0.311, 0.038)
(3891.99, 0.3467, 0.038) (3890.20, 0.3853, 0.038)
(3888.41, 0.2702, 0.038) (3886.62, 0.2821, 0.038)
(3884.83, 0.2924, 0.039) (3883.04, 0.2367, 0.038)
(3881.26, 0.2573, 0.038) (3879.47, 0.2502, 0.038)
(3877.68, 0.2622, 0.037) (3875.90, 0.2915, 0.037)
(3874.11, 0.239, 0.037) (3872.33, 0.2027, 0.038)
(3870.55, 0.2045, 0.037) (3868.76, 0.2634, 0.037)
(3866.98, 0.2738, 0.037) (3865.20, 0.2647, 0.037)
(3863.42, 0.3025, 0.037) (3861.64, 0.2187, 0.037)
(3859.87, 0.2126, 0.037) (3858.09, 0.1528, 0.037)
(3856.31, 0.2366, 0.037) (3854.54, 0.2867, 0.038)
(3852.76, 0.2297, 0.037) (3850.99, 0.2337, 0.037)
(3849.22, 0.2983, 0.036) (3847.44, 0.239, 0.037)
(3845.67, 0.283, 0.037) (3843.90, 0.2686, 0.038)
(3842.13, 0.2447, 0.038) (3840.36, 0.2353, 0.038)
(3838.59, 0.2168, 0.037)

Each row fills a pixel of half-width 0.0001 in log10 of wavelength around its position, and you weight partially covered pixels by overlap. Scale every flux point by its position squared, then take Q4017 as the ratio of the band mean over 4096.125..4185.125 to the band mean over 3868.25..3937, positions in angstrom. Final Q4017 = 2.0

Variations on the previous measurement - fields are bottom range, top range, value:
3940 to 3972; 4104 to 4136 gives 1.85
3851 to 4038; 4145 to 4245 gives 1.63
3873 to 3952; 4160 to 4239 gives 2.03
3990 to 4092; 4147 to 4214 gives 1.03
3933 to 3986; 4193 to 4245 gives 2.06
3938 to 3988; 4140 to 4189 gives 1.68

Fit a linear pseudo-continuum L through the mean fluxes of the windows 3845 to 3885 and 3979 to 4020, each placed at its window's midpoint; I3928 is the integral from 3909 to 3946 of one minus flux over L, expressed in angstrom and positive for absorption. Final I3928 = 9.1 angstrom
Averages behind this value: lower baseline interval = 0.248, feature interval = 0.288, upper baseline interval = 0.553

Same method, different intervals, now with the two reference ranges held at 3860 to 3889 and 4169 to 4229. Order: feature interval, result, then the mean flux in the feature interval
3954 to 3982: 2.3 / 0.309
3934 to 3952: 1.5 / 0.289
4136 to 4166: -2.8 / 0.539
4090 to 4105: -2.8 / 0.53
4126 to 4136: -1.6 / 0.553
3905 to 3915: -3.9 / 0.399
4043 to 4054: -3.4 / 0.533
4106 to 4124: -3.3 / 0.548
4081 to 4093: -3.9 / 0.582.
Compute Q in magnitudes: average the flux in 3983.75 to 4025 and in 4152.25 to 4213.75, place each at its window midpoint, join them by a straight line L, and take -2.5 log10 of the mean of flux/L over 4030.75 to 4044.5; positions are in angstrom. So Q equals 0.100 mag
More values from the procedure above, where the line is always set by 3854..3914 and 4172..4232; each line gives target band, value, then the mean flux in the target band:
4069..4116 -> -0.19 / 0.543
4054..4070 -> -0.21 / 0.526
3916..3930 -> 0.07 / 0.308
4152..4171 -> -0.03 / 0.526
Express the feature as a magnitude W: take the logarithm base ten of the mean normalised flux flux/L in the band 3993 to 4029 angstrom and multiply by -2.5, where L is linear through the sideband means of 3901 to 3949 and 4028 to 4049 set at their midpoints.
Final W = -0.23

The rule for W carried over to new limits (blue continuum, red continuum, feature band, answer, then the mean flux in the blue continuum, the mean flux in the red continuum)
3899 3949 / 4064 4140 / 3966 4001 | -0.08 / 0.31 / 0.545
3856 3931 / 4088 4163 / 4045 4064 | -0.13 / 0.304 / 0.54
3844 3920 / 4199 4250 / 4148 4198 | 0.04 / 0.303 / 0.574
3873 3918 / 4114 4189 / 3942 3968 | 0.13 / 0.336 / 0.53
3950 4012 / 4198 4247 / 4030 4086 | -0.11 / 0.435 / 0.574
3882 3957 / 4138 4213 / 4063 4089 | -0.22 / 0.319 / 0.531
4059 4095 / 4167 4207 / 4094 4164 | 0.00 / 0.551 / 0.517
